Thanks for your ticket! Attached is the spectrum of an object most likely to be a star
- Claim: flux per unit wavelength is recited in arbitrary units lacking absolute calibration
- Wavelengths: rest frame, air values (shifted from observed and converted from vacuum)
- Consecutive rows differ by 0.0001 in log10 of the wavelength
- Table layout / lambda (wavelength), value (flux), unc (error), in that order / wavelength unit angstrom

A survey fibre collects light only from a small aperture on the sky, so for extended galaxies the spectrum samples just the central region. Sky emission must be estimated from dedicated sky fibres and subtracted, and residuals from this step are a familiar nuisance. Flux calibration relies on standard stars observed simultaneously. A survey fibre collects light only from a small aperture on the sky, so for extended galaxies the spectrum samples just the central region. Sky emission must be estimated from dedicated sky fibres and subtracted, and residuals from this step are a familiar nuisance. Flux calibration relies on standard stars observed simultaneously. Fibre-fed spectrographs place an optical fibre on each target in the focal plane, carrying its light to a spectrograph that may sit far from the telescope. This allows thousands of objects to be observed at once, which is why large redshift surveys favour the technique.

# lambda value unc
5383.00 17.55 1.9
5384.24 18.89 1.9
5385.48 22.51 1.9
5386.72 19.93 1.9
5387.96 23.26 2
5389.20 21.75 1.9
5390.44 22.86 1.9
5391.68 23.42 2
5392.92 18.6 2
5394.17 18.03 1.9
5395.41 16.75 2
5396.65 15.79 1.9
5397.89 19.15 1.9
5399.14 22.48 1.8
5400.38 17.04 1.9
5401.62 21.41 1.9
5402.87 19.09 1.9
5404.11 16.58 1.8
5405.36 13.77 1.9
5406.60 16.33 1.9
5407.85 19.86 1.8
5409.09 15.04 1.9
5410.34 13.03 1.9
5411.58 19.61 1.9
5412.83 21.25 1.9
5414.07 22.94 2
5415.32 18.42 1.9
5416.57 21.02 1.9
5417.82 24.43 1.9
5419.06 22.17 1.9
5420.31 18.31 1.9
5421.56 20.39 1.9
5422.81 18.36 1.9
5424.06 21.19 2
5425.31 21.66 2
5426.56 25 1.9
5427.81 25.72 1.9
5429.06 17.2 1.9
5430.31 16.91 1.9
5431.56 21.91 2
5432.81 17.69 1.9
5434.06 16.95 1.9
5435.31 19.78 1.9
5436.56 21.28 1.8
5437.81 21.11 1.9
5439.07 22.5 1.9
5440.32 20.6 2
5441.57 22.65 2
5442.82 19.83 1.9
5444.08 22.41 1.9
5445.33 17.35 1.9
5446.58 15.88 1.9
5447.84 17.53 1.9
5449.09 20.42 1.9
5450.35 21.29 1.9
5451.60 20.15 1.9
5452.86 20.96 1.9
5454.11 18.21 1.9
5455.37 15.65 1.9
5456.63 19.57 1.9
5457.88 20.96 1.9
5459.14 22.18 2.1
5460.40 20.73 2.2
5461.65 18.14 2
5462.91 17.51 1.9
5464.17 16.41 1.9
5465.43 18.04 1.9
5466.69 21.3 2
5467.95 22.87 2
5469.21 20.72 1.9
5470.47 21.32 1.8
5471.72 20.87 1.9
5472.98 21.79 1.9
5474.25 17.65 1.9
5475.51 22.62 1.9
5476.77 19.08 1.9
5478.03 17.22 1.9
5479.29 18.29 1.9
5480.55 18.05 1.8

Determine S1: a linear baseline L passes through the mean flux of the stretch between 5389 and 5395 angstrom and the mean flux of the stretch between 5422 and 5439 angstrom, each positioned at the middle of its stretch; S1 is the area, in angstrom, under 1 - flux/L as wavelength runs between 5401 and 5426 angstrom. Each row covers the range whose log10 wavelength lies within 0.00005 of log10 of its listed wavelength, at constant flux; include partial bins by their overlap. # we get 1.6 angstrom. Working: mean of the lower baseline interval 20.7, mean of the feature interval 19.3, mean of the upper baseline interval 20.4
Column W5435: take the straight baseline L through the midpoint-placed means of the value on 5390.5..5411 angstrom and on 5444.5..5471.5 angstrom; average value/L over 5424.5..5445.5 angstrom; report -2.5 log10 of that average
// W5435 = -0.10 mag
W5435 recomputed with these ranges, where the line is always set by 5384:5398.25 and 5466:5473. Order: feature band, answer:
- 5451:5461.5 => 0.08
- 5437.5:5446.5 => 0.02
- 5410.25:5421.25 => 0.00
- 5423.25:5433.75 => 0.00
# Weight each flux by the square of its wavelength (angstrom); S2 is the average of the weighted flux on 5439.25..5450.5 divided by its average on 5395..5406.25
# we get 1.12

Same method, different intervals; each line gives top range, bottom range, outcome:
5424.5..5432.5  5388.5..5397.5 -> 1.10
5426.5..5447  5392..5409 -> 1.13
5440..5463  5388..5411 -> 1.08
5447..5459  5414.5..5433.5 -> 0.95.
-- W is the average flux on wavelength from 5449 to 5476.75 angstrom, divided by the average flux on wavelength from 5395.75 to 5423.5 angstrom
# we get 1.05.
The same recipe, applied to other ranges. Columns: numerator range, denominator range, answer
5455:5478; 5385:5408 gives 1.02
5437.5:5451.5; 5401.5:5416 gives 1.12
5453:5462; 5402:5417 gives 1.08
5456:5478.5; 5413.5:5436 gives 0.97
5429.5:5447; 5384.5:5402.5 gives 0.98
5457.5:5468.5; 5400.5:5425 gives 1.03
